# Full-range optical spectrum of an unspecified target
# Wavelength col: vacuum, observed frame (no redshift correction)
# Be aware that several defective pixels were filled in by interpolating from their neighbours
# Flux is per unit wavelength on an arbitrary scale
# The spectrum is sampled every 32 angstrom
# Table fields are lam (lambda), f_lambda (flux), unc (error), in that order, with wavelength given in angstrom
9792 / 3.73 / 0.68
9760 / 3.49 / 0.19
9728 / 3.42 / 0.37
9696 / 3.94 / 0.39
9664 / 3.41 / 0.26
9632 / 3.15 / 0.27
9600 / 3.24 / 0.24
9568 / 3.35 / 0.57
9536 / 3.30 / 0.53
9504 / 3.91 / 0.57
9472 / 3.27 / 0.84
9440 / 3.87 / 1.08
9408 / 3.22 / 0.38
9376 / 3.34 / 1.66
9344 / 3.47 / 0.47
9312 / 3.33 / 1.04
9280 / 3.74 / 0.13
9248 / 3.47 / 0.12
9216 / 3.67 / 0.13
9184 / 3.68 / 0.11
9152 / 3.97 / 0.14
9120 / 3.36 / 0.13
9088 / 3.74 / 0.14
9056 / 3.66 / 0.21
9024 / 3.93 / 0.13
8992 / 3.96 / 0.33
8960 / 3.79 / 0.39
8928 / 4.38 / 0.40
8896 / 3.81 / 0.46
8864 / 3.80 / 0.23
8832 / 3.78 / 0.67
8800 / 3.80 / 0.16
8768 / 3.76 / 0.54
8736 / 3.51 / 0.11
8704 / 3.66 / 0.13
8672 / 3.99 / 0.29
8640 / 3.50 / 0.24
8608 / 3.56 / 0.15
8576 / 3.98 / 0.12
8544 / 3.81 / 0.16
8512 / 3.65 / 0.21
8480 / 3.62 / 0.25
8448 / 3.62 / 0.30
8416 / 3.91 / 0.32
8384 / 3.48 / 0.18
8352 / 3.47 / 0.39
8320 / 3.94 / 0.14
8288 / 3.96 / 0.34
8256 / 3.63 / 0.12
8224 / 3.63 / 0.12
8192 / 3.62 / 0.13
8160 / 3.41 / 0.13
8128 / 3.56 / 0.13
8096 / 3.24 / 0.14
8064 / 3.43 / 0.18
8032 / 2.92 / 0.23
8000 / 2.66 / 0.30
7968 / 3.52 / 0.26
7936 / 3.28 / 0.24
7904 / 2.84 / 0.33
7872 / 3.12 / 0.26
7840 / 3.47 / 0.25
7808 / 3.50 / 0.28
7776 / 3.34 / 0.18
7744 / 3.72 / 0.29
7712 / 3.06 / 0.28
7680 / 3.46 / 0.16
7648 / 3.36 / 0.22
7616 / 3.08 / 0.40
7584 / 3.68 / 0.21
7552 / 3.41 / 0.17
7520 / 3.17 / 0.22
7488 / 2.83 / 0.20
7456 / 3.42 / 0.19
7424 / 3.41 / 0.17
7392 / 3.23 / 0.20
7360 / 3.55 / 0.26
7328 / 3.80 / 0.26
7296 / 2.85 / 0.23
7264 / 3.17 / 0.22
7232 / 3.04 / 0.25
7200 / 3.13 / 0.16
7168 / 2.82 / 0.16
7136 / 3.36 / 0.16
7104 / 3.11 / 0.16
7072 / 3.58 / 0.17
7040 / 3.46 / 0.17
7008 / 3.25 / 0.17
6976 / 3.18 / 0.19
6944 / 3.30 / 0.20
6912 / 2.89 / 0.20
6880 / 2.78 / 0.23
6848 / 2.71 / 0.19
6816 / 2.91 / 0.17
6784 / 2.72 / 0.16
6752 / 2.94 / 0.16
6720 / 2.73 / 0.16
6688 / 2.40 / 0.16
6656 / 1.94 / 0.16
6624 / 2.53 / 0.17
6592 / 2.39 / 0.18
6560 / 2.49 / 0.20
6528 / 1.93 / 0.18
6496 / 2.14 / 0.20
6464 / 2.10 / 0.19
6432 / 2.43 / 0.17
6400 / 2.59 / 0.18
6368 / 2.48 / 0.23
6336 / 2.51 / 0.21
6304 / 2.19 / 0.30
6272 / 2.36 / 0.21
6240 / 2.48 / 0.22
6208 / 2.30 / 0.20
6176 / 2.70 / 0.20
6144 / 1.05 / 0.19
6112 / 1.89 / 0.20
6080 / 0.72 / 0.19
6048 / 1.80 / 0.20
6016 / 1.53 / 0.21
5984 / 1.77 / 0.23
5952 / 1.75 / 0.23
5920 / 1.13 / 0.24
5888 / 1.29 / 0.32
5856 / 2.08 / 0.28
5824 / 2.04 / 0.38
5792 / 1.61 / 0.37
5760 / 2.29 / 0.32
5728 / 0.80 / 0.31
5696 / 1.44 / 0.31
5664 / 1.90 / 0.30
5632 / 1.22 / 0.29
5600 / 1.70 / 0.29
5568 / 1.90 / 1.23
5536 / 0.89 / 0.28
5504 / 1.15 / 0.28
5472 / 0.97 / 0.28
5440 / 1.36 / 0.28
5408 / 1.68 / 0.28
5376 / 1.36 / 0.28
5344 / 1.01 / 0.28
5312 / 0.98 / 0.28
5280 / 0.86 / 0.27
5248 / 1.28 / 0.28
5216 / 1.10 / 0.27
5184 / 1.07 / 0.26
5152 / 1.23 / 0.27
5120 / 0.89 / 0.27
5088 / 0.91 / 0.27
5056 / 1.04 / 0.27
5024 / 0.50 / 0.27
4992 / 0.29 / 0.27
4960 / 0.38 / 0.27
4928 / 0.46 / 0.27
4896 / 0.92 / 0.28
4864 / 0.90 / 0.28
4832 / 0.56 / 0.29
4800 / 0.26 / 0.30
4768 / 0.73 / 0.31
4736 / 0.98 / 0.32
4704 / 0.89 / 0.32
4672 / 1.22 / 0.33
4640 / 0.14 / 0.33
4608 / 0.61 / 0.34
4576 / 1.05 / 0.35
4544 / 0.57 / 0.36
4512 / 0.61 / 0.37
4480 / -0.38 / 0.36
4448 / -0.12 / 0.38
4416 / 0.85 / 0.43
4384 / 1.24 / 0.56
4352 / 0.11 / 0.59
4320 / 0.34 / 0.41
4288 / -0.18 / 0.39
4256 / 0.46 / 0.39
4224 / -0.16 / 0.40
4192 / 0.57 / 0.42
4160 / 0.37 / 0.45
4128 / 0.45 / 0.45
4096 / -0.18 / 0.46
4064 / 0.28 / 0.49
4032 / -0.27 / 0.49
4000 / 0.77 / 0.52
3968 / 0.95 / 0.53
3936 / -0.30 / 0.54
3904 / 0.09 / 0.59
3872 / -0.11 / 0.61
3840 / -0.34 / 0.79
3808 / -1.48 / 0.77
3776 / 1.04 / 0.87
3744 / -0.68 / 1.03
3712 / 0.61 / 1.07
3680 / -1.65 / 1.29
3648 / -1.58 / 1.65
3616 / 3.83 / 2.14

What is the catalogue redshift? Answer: 0.55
